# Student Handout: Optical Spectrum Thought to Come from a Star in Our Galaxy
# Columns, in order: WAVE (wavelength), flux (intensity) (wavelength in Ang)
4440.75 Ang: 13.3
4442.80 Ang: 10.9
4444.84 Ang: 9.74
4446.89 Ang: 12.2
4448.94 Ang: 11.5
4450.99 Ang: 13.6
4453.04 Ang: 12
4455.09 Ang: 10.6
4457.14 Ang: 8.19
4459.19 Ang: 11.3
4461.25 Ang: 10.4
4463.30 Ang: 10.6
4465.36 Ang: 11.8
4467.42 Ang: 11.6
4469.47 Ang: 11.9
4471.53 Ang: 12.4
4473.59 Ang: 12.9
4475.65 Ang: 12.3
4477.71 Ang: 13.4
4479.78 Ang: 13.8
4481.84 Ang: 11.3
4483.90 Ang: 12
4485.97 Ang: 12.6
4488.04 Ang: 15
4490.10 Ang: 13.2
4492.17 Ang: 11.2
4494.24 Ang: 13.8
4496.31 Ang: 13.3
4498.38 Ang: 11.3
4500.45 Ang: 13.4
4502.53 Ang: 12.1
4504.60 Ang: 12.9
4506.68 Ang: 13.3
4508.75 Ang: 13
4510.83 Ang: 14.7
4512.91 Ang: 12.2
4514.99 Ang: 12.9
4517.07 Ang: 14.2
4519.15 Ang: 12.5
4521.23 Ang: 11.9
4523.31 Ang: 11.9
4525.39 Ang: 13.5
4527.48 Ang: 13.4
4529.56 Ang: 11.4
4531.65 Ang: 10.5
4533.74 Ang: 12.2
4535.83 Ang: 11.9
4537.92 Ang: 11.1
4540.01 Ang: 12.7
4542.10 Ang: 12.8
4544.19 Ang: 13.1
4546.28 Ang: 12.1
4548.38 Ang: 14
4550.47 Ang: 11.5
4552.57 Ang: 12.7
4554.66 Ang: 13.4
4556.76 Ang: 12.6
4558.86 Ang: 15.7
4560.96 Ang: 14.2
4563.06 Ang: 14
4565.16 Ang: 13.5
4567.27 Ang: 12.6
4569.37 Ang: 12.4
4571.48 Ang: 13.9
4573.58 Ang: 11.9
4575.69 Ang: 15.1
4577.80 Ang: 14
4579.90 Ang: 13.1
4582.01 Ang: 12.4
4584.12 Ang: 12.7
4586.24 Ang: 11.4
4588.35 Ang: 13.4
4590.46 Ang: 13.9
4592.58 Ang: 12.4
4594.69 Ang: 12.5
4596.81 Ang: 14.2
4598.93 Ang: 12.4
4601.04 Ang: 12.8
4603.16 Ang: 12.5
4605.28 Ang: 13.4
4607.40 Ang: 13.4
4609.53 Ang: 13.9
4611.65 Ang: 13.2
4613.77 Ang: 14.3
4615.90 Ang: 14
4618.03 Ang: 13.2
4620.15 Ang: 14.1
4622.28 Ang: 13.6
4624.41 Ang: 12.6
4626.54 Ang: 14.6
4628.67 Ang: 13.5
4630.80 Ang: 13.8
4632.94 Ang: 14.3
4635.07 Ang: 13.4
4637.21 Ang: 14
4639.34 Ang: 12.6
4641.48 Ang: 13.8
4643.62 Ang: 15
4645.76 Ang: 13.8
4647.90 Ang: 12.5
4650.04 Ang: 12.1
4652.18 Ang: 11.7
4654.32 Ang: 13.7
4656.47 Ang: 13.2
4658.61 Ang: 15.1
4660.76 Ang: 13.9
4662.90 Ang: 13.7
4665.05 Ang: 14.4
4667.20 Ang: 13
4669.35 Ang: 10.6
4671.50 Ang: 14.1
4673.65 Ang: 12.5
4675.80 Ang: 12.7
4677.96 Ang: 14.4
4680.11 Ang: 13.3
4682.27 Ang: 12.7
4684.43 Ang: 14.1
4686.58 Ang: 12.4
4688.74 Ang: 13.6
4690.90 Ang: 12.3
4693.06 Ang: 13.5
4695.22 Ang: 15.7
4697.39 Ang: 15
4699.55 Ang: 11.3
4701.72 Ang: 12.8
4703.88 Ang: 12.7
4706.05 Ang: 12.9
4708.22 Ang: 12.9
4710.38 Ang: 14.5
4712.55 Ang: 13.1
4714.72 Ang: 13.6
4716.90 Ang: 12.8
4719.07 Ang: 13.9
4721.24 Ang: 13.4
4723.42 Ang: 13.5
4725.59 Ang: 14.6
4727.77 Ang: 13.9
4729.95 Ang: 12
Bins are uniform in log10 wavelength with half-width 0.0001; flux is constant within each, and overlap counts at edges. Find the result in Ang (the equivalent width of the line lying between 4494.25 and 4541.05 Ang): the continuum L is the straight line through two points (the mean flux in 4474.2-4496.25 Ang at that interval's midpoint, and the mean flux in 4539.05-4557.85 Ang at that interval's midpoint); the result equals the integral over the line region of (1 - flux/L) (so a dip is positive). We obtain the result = 0.9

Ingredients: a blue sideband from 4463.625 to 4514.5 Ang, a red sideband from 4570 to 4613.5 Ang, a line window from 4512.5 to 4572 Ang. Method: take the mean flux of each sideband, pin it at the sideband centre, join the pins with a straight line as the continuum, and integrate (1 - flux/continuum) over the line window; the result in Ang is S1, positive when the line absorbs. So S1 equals 0.7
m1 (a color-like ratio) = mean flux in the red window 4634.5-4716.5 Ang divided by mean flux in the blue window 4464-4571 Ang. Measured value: 1.05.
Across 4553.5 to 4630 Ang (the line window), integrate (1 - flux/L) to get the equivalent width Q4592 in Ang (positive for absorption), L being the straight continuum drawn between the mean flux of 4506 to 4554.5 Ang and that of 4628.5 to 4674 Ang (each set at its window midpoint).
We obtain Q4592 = -2.0 Ang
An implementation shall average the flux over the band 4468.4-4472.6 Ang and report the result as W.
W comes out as 12.2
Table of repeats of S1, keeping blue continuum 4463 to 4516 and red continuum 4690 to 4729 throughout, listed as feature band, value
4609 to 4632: -1.0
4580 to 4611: 0.2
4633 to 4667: -0.7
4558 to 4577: -1.1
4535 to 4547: 0.5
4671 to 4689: 0.1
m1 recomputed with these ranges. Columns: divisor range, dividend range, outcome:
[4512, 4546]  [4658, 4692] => 1.07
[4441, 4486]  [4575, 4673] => 1.14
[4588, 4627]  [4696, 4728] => 1.00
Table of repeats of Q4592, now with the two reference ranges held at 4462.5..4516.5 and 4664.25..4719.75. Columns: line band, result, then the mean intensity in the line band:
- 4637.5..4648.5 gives -0.4 Ang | 13.6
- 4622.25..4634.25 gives -0.6 Ang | 13.7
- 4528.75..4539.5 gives 1.1 Ang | 11.5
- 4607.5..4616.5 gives -0.5 Ang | 13.8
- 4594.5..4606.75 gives 0.0 Ang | 13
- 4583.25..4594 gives 0.2 Ang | 12.7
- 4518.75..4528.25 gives 0.1 Ang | 12.6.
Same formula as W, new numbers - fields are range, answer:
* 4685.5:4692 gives 12.8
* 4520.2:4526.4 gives 12.4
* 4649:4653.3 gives 11.9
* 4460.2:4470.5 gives 11.3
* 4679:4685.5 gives 13.4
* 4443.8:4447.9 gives 11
